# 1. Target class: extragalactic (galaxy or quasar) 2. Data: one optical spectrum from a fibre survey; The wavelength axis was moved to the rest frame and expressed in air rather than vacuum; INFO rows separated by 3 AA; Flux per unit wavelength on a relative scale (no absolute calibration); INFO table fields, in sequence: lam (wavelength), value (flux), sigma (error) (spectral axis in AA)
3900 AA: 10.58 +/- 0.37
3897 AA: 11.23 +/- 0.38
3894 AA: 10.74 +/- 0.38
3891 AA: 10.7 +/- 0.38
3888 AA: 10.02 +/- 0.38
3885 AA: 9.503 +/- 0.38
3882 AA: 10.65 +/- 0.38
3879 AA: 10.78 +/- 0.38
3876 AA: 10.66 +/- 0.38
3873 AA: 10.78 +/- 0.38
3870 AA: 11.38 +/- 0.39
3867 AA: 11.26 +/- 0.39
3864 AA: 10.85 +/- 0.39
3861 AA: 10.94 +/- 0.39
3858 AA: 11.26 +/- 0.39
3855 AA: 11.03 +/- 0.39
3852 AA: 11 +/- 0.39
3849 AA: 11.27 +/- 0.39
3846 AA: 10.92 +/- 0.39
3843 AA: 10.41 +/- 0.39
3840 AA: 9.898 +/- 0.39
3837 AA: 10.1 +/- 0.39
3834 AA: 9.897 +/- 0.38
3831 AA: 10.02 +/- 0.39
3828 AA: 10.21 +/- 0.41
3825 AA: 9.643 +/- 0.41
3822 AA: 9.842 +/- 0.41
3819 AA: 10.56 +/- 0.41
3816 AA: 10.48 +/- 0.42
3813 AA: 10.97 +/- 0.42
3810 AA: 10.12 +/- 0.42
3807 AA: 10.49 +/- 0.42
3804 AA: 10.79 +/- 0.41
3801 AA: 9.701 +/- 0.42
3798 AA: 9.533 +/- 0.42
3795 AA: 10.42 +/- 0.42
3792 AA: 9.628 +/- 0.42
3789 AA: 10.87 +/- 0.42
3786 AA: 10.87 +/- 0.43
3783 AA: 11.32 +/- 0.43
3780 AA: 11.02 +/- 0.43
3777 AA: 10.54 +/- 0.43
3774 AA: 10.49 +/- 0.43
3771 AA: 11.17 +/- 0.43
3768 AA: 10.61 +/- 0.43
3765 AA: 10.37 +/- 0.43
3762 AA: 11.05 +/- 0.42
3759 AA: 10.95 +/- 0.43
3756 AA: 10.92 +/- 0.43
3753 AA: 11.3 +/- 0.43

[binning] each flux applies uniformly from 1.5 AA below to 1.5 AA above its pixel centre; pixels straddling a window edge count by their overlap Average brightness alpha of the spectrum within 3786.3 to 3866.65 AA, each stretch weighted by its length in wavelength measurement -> 10.4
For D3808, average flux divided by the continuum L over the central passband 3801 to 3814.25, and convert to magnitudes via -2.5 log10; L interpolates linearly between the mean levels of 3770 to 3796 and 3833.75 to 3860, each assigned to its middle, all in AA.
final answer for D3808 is 0.02 mag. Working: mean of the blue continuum 10.7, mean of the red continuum 10.7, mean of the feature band 10.5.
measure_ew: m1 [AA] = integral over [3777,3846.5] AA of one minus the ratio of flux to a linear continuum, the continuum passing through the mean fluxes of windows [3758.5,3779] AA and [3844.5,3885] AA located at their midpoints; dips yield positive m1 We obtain 3.1 AA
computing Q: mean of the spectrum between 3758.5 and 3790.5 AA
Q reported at 10.8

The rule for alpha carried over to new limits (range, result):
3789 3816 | 10.3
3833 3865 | 10.7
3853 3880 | 11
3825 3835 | 9.99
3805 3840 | 10.2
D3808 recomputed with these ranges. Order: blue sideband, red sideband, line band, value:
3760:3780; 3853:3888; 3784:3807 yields 0.05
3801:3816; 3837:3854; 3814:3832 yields 0.04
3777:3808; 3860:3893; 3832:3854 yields 0.01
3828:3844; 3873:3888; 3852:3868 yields -0.08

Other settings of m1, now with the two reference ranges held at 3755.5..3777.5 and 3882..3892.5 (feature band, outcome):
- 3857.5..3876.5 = -1.4 AA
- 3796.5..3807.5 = 0.5 AA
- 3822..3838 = 0.7 AA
